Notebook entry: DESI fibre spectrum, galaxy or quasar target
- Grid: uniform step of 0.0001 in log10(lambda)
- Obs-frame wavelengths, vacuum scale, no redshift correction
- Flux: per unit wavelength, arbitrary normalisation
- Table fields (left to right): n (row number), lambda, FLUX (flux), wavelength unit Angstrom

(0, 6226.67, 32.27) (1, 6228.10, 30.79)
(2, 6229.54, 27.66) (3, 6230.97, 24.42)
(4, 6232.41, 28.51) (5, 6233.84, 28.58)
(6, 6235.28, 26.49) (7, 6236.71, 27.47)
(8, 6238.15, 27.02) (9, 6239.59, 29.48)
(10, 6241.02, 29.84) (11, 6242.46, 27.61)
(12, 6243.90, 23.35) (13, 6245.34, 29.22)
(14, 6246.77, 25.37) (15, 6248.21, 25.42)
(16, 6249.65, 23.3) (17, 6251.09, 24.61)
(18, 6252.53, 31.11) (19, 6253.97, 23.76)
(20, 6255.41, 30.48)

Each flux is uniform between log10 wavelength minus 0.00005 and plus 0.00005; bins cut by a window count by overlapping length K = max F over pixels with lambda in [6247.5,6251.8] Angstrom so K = 25.42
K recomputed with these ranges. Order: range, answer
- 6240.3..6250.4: 29.84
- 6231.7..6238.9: 28.58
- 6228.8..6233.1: 28.51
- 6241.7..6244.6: 27.61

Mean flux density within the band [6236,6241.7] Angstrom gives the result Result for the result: 28.4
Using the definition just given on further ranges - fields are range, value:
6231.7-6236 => 27.9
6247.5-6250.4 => 24.3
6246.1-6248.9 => 25.4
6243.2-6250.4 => 25.3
